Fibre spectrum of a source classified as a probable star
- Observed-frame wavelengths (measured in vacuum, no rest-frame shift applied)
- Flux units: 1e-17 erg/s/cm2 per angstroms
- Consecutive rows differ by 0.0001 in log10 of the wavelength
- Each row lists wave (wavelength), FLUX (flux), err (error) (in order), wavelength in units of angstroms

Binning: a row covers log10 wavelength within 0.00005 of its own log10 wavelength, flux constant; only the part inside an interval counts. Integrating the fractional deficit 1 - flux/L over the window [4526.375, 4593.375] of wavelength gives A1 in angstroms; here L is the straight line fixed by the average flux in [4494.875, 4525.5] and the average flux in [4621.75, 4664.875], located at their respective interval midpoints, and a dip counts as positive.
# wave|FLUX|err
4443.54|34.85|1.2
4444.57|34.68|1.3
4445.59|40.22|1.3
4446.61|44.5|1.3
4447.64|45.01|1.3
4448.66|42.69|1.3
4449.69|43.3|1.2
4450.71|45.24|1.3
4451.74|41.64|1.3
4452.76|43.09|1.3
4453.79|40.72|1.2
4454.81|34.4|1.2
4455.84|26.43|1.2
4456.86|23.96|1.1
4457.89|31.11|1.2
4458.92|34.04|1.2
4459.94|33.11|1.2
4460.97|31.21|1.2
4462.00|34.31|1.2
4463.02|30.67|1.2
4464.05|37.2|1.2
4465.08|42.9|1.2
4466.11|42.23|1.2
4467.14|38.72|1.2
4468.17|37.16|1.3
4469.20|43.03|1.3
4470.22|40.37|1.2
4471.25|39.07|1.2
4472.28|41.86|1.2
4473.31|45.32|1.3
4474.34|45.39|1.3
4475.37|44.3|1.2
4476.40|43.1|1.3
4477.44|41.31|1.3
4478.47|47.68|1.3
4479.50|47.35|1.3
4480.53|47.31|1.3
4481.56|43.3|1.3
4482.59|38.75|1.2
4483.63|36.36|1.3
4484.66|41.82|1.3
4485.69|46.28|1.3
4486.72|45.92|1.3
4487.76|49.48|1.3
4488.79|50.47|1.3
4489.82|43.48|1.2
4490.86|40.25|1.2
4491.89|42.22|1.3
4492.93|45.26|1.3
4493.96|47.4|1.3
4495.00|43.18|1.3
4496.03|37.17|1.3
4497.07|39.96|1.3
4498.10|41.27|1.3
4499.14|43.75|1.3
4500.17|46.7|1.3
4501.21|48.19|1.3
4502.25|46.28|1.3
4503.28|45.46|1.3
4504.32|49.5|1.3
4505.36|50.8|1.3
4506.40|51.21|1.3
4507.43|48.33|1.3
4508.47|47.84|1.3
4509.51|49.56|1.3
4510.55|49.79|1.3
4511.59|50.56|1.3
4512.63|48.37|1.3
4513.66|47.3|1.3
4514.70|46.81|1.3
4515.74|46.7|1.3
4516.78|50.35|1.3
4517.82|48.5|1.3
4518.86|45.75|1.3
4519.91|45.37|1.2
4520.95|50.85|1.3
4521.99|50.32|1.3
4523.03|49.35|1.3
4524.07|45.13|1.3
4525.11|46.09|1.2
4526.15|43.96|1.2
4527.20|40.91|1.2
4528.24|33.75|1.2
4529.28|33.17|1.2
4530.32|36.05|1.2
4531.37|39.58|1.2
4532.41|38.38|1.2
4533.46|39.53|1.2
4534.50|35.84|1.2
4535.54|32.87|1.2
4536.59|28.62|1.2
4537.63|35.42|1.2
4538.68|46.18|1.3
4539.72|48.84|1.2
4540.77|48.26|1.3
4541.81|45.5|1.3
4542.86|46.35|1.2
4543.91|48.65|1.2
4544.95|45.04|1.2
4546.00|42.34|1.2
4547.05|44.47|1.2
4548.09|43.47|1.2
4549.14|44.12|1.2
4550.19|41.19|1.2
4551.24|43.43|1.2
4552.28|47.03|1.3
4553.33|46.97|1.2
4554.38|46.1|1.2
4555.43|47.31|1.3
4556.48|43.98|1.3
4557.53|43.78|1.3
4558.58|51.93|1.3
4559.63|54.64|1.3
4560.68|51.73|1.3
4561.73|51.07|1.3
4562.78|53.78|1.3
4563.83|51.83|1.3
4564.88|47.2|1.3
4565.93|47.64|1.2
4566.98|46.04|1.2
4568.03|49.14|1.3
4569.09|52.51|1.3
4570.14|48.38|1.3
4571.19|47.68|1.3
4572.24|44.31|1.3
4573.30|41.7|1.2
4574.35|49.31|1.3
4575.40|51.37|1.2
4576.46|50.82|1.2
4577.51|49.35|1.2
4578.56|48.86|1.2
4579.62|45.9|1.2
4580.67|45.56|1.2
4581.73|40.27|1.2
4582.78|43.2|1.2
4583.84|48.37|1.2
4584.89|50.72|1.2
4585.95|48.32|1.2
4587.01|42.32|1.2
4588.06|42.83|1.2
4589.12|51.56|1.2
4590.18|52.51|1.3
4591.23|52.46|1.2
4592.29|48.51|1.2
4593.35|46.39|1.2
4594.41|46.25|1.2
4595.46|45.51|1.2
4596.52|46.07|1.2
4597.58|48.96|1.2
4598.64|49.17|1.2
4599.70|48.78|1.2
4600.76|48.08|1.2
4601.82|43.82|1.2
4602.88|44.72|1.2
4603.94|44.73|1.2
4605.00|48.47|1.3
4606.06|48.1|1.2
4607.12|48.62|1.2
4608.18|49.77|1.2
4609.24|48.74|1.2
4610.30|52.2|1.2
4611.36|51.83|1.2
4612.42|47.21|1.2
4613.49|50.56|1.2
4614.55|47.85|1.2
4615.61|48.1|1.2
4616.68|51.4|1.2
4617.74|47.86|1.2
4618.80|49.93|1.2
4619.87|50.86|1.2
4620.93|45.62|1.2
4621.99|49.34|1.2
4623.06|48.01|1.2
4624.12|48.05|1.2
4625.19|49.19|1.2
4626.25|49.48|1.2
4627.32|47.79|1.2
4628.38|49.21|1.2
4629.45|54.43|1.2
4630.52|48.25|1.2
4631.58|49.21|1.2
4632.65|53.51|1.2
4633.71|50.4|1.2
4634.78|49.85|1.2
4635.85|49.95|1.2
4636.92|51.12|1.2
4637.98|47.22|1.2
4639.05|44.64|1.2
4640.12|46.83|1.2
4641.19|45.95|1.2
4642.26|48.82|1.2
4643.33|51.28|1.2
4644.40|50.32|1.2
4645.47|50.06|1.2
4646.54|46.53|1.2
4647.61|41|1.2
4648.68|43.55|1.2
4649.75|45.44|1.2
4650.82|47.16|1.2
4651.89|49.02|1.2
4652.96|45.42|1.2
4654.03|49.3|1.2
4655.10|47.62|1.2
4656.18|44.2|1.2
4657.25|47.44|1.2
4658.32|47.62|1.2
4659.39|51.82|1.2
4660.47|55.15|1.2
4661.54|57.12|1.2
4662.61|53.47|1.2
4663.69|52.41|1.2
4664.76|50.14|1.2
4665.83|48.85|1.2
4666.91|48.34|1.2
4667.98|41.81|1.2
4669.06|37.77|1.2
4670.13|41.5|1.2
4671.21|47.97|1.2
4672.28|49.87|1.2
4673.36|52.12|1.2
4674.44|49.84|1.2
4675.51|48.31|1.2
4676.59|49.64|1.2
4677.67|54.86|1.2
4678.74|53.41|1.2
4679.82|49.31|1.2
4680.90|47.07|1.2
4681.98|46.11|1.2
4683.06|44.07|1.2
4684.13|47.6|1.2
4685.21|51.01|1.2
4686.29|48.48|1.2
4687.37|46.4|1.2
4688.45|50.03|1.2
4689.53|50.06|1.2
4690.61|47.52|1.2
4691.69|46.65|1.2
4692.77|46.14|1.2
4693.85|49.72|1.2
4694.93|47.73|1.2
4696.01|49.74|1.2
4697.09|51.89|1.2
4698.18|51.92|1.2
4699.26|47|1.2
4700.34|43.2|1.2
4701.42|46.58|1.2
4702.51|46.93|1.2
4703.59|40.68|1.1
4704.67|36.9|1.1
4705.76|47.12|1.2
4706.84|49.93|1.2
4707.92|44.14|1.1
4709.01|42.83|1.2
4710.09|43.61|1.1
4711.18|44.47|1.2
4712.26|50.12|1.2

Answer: 3.4 angstroms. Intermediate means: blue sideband 47.1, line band 45.4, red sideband 48.9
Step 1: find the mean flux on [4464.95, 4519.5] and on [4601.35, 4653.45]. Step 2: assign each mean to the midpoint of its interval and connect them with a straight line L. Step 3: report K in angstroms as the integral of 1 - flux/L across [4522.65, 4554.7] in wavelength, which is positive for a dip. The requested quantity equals 2.8 angstroms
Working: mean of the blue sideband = 45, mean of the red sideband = 48.4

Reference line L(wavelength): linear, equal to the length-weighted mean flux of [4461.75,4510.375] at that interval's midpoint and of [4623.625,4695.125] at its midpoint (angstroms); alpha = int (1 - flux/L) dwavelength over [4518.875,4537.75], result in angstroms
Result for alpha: 1.82 angstroms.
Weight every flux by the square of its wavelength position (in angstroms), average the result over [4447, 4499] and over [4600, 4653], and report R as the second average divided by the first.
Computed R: 1.3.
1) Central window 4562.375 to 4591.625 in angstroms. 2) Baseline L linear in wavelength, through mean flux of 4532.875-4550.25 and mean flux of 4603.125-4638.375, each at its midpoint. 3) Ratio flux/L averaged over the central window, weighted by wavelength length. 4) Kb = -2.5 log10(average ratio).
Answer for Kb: -0.06 mag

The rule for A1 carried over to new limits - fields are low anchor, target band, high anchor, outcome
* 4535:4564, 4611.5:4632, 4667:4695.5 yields -1.0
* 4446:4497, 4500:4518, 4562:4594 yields -2.1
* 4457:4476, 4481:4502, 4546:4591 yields -1.6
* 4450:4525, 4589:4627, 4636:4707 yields -1.8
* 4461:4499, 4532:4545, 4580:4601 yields 1.0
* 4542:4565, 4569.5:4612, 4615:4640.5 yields 0.5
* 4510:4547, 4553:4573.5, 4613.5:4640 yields -1.3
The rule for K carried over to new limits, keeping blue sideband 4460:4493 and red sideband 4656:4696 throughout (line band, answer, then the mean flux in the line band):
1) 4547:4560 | -0.43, 46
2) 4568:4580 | -0.81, 48.2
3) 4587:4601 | -0.64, 48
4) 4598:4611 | -0.48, 48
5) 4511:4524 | -1.50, 48.3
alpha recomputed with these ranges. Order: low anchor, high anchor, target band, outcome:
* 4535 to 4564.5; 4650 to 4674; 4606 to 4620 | -0.7 angstroms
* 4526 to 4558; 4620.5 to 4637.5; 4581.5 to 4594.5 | -0.4 angstroms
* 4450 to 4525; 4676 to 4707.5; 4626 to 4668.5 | -1.8 angstroms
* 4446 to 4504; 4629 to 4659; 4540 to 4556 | -0.4 angstroms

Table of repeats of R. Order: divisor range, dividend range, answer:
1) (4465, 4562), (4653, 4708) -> 1.16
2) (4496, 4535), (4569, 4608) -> 1.09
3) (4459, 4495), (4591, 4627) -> 1.22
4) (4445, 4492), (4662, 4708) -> 1.29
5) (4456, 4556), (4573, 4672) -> 1.18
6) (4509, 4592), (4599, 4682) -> 1.10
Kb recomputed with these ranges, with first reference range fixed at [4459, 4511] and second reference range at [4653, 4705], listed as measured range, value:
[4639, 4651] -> 0.01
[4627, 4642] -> -0.05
